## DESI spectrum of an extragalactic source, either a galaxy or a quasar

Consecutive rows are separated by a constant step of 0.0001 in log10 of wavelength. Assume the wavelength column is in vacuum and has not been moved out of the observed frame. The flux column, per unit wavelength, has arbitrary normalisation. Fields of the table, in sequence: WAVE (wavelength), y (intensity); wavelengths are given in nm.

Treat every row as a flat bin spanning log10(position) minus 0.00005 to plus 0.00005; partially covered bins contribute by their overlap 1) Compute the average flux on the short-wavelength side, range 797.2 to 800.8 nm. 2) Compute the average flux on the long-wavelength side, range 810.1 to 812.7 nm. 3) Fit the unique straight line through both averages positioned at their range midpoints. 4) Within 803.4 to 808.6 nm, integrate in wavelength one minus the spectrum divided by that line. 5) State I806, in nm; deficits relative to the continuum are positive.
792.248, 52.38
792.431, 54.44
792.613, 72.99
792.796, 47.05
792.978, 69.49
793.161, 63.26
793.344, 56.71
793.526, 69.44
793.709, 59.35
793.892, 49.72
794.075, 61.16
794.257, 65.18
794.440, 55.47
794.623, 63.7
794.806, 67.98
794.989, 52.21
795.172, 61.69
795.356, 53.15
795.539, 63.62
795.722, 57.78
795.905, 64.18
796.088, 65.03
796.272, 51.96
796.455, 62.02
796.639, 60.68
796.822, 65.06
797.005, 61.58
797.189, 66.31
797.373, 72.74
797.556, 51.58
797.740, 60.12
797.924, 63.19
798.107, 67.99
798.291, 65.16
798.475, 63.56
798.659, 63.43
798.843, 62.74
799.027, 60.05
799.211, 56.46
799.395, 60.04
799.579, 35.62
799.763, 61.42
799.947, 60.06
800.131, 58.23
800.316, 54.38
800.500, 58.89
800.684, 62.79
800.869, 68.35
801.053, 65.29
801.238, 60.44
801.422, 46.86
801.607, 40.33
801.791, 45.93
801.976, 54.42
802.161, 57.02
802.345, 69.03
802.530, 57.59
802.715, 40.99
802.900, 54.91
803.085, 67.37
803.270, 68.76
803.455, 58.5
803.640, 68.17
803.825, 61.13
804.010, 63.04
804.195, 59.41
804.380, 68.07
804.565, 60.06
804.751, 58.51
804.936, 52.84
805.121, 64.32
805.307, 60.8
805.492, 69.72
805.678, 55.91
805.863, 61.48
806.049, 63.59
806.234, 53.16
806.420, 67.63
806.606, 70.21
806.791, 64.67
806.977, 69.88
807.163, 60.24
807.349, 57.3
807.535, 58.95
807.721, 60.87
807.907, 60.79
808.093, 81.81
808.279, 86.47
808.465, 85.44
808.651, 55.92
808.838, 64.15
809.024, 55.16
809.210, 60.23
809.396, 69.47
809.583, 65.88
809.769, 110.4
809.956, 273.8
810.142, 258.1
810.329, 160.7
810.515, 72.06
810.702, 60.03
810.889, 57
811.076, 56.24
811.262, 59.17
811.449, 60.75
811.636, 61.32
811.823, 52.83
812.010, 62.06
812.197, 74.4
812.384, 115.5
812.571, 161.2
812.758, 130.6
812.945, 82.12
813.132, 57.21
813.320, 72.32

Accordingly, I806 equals 0.88 nm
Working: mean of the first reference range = 60.1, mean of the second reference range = 90.9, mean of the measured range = 64.4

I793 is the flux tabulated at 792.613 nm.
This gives 72.99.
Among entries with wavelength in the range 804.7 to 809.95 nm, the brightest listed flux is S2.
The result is 110.4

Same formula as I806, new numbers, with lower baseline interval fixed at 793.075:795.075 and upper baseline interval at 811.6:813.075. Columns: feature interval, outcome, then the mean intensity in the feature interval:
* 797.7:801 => 0.450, 60.2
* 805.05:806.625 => 0.362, 62.6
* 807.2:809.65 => 0.562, 66.2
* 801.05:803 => 0.552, 53.4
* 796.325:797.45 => 0.021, 64.2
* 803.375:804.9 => 0.321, 61.8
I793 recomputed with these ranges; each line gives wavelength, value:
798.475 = 63.56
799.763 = 61.42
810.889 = 57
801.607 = 40.33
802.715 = 40.99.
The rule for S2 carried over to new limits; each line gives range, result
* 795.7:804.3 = 72.74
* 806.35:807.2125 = 70.21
